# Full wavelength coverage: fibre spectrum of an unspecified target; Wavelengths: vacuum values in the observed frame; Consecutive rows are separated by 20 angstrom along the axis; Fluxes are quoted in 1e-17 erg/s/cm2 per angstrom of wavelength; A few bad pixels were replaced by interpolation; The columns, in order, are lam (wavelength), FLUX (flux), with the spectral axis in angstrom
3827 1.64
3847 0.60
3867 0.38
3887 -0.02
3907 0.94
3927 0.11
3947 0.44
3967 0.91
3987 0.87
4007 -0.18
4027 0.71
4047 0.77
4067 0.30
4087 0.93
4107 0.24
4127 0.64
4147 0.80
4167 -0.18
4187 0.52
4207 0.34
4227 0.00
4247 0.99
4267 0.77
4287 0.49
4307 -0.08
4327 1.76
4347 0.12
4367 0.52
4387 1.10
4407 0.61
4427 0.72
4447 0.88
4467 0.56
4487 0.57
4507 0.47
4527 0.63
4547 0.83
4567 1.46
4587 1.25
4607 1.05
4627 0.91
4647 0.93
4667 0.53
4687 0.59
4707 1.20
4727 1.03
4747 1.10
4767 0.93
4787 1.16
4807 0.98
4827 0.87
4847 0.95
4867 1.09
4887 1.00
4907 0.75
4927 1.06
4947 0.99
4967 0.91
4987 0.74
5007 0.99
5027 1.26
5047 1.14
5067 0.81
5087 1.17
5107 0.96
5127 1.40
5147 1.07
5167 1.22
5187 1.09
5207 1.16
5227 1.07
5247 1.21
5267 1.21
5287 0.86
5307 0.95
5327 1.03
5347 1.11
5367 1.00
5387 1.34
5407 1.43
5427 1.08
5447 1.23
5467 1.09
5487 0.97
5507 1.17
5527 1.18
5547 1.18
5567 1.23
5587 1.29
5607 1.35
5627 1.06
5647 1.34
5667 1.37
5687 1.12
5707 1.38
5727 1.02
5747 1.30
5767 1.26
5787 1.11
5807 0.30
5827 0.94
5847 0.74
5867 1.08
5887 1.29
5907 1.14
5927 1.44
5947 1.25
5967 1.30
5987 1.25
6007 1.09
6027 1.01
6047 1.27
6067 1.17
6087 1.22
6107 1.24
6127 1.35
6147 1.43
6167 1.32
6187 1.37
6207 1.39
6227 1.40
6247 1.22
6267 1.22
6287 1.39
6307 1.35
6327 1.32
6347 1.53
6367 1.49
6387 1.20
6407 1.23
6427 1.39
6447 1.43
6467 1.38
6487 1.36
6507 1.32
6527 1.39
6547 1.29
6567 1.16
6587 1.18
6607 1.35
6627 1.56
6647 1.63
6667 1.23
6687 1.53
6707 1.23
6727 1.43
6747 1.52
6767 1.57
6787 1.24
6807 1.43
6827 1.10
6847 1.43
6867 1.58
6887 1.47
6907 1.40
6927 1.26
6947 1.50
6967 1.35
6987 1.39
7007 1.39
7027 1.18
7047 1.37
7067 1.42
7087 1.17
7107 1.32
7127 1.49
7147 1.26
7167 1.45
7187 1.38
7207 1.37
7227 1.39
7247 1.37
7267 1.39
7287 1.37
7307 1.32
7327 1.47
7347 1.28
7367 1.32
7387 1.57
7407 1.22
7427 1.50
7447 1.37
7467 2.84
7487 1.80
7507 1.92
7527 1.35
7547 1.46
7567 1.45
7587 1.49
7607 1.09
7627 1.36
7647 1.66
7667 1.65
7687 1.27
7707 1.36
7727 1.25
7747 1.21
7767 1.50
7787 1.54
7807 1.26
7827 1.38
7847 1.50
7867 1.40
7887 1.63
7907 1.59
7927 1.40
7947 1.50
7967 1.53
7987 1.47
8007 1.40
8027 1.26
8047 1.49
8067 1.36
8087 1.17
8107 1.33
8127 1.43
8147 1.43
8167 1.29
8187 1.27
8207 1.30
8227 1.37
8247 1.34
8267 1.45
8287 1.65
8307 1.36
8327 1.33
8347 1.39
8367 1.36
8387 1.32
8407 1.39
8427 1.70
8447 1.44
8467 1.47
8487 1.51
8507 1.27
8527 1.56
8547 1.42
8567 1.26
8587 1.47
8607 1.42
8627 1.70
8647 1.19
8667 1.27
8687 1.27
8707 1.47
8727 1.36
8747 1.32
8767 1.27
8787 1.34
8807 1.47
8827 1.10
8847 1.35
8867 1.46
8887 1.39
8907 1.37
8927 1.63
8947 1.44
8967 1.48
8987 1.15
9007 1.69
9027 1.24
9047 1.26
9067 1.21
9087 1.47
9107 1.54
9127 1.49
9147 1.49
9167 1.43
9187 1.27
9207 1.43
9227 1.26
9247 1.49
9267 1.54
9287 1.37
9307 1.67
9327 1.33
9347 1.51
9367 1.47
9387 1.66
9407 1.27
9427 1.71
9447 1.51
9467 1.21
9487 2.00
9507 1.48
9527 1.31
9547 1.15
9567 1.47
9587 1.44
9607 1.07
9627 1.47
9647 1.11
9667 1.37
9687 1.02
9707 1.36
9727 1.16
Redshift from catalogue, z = 0.14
